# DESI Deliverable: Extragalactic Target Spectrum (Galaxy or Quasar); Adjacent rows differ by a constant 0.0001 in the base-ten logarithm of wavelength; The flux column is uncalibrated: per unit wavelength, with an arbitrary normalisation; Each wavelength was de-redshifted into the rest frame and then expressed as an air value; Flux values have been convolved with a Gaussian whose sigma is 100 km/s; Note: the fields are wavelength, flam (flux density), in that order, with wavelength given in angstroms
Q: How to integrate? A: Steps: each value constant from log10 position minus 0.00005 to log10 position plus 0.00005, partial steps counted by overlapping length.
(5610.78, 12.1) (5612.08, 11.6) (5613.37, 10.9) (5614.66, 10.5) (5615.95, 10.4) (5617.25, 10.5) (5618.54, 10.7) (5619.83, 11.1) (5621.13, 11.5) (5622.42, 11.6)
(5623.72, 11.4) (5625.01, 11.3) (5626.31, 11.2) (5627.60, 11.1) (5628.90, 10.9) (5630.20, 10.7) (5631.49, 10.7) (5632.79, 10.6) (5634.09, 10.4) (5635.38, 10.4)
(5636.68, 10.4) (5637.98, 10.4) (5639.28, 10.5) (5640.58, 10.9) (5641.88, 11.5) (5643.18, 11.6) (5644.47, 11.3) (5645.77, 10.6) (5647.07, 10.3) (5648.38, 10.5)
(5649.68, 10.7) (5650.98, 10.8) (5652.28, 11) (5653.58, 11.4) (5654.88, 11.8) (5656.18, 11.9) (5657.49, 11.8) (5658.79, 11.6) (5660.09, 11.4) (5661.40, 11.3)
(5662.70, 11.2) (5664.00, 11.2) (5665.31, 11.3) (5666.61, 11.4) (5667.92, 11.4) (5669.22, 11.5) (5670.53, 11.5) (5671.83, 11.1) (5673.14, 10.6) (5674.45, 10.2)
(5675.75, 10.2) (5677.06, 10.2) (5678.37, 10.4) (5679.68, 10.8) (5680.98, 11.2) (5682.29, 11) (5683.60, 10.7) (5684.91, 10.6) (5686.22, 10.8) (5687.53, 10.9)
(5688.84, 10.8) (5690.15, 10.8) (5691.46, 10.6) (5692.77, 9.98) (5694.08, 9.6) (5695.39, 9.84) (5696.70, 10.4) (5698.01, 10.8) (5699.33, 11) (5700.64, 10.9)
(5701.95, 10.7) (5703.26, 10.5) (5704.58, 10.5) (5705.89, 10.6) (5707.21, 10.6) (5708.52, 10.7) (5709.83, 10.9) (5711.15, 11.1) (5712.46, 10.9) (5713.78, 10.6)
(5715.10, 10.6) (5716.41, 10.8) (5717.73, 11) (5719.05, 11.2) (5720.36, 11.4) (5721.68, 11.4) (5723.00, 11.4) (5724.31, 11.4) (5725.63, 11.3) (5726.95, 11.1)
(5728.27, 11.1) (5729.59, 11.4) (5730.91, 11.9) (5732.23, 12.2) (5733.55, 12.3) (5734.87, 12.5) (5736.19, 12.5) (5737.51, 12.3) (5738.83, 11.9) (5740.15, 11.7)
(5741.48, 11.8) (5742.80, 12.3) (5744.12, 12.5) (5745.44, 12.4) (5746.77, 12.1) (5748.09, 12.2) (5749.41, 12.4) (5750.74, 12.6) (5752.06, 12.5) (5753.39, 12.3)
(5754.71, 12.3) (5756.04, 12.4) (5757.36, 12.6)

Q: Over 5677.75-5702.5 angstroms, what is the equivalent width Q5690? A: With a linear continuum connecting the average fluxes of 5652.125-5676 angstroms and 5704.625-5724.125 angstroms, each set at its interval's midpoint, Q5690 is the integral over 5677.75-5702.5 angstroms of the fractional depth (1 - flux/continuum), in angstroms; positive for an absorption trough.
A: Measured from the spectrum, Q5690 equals 1.08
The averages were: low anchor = 11.3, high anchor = 10.9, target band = 10.6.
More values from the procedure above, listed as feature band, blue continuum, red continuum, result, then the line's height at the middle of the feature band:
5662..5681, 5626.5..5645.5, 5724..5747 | 0.5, 11.2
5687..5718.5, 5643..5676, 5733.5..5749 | 2.9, 11.7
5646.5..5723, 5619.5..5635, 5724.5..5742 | 3.8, 11.5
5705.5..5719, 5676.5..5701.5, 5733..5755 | 0.6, 11.3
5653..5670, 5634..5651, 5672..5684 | -1.3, 10.7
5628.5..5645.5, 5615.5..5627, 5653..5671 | 0.7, 11.2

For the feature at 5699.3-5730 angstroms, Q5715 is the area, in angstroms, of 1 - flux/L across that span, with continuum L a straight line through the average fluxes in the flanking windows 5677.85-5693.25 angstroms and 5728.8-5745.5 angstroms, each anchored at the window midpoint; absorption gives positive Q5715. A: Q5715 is 1.47 angstroms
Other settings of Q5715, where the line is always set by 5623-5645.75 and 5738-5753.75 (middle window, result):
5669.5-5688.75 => 1.1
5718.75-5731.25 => 0.6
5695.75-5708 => 1.1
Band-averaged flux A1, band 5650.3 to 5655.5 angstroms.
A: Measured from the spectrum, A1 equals 11.3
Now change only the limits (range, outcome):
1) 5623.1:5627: 11.3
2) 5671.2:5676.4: 10.5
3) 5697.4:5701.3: 10.9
